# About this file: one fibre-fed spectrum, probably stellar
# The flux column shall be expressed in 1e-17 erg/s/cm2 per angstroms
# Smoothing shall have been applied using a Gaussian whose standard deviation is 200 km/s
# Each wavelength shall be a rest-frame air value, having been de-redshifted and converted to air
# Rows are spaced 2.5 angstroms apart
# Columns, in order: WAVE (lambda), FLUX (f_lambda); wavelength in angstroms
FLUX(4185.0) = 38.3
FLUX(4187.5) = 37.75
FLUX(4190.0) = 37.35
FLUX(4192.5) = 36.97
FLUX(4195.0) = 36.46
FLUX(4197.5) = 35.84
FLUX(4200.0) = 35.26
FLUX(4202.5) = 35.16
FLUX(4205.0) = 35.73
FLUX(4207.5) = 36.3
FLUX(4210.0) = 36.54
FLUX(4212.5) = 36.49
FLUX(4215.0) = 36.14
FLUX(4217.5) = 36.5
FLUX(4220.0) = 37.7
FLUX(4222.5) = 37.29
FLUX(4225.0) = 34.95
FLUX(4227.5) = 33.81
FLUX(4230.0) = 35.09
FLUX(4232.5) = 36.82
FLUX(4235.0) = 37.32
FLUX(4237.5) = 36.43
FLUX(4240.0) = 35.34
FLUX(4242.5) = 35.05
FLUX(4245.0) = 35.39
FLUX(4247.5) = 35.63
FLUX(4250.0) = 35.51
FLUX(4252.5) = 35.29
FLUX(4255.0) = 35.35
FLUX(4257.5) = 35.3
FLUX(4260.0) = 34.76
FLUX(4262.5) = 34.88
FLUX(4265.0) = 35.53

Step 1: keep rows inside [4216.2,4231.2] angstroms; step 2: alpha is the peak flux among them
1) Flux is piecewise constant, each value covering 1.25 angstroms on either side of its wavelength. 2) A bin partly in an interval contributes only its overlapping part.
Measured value 37.7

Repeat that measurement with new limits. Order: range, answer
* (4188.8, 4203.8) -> 37.35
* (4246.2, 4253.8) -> 35.63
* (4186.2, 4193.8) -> 37.75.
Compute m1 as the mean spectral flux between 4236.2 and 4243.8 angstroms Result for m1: 35.6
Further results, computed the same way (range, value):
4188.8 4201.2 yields 36.4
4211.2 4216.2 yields 36.3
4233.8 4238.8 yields 36.9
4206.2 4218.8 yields 36.4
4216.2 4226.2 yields 36.6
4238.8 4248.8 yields 35.4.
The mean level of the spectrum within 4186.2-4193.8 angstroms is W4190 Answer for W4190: 37.4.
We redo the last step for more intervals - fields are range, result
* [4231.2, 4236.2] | 37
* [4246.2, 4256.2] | 35.4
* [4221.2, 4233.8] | 35.6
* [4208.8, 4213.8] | 36.5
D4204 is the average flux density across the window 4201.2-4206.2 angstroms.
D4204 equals 35.4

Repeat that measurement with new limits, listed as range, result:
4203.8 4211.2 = 36.2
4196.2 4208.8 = 35.7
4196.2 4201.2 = 35.6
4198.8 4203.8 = 35.2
